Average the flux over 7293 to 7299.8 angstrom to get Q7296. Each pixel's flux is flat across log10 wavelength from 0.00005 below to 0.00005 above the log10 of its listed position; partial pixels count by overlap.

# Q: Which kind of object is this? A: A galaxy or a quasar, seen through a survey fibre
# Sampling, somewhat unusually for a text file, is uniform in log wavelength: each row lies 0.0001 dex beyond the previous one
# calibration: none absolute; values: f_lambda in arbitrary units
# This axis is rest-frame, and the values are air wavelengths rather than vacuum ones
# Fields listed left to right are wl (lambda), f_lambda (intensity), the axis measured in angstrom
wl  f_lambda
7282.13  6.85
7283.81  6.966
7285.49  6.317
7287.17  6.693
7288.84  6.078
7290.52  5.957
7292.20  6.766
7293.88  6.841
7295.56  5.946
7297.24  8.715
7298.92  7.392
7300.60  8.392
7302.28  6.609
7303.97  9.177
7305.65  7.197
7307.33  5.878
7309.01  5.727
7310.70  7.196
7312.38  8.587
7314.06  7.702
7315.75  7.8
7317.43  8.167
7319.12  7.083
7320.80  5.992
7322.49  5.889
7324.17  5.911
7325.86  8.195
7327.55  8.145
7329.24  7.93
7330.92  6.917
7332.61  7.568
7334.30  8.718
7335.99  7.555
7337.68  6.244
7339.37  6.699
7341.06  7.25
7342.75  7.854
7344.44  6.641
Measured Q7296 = 7.23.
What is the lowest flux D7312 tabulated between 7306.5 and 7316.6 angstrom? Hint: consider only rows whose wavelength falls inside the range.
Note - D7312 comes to 5.727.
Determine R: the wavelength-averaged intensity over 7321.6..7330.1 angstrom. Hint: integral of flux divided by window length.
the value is 7.21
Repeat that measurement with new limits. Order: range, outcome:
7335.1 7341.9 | 6.95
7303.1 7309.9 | 6.99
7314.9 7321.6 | 7.27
